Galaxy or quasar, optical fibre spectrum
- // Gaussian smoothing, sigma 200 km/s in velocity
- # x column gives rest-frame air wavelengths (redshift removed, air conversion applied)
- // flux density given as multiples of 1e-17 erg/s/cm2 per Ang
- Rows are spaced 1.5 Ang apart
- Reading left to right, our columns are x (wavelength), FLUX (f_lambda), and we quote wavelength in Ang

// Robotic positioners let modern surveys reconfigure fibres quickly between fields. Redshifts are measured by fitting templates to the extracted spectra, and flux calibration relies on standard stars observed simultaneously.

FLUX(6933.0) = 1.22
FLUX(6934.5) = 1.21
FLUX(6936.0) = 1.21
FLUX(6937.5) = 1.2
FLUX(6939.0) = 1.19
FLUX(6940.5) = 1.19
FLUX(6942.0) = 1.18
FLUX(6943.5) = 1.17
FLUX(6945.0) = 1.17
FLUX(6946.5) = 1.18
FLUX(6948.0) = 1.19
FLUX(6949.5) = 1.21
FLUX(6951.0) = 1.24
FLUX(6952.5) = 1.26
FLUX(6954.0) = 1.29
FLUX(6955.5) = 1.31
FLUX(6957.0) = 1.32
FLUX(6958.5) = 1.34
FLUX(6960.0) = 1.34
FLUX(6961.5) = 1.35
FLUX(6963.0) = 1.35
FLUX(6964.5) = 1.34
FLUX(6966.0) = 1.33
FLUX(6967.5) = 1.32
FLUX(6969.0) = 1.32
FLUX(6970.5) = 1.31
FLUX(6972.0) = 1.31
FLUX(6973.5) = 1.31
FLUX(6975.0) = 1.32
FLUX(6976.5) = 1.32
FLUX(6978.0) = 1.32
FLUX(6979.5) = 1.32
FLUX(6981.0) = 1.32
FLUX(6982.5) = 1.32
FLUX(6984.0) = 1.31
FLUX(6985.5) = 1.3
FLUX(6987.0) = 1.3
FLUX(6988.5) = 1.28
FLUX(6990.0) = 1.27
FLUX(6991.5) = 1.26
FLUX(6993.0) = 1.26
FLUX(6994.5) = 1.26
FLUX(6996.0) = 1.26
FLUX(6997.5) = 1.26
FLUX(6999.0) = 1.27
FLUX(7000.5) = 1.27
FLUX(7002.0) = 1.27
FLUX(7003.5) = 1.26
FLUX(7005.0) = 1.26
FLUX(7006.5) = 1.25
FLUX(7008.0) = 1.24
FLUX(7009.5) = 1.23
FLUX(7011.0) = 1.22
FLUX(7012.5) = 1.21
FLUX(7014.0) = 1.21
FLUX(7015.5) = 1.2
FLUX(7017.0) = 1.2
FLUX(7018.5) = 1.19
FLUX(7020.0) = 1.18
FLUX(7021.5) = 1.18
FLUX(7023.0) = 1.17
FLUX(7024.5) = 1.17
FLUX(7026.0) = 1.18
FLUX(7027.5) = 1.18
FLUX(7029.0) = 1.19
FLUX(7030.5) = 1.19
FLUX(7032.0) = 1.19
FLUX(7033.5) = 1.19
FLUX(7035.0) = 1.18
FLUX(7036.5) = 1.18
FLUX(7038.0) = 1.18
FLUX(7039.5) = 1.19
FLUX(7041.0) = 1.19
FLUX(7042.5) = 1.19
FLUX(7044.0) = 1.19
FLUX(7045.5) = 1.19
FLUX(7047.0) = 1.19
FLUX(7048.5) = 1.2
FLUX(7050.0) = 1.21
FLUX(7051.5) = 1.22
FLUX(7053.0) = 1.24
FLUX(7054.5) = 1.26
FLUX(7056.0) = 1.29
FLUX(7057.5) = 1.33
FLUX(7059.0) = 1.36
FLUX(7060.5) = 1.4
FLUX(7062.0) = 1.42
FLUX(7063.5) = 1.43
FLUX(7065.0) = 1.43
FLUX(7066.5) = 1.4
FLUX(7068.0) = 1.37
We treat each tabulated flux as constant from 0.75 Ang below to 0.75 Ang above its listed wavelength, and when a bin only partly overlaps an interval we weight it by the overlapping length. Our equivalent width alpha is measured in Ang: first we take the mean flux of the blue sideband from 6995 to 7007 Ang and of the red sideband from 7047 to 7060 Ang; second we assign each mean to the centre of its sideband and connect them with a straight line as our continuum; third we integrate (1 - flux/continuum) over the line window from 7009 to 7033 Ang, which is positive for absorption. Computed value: 1.33 Ang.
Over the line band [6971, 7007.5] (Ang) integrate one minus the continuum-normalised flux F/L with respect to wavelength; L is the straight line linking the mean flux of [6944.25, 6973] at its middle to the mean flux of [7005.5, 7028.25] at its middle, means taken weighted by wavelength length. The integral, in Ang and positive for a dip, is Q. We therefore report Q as -1.3 Ang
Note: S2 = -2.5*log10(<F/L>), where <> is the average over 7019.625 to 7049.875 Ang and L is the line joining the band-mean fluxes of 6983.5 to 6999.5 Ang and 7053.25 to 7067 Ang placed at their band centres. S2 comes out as 0.13 mag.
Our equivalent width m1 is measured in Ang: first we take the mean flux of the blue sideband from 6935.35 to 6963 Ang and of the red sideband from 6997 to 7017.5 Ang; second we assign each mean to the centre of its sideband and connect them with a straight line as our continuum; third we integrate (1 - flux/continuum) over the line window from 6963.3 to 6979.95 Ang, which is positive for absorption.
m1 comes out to -1.1 Ang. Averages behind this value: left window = 1.24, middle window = 1.32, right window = 1.24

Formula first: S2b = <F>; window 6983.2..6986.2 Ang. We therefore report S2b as 1.31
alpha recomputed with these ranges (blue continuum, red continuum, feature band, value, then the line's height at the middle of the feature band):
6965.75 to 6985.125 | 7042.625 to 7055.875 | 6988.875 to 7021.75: 1.0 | 1.28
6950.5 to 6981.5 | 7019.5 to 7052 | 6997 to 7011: -0.1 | 1.25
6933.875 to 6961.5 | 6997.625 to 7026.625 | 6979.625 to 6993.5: -0.8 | 1.23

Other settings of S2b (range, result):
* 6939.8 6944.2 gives 1.18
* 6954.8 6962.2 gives 1.33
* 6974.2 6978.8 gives 1.32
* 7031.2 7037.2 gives 1.19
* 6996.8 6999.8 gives 1.27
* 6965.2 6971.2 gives 1.32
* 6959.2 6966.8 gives 1.34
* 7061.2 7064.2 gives 1.42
